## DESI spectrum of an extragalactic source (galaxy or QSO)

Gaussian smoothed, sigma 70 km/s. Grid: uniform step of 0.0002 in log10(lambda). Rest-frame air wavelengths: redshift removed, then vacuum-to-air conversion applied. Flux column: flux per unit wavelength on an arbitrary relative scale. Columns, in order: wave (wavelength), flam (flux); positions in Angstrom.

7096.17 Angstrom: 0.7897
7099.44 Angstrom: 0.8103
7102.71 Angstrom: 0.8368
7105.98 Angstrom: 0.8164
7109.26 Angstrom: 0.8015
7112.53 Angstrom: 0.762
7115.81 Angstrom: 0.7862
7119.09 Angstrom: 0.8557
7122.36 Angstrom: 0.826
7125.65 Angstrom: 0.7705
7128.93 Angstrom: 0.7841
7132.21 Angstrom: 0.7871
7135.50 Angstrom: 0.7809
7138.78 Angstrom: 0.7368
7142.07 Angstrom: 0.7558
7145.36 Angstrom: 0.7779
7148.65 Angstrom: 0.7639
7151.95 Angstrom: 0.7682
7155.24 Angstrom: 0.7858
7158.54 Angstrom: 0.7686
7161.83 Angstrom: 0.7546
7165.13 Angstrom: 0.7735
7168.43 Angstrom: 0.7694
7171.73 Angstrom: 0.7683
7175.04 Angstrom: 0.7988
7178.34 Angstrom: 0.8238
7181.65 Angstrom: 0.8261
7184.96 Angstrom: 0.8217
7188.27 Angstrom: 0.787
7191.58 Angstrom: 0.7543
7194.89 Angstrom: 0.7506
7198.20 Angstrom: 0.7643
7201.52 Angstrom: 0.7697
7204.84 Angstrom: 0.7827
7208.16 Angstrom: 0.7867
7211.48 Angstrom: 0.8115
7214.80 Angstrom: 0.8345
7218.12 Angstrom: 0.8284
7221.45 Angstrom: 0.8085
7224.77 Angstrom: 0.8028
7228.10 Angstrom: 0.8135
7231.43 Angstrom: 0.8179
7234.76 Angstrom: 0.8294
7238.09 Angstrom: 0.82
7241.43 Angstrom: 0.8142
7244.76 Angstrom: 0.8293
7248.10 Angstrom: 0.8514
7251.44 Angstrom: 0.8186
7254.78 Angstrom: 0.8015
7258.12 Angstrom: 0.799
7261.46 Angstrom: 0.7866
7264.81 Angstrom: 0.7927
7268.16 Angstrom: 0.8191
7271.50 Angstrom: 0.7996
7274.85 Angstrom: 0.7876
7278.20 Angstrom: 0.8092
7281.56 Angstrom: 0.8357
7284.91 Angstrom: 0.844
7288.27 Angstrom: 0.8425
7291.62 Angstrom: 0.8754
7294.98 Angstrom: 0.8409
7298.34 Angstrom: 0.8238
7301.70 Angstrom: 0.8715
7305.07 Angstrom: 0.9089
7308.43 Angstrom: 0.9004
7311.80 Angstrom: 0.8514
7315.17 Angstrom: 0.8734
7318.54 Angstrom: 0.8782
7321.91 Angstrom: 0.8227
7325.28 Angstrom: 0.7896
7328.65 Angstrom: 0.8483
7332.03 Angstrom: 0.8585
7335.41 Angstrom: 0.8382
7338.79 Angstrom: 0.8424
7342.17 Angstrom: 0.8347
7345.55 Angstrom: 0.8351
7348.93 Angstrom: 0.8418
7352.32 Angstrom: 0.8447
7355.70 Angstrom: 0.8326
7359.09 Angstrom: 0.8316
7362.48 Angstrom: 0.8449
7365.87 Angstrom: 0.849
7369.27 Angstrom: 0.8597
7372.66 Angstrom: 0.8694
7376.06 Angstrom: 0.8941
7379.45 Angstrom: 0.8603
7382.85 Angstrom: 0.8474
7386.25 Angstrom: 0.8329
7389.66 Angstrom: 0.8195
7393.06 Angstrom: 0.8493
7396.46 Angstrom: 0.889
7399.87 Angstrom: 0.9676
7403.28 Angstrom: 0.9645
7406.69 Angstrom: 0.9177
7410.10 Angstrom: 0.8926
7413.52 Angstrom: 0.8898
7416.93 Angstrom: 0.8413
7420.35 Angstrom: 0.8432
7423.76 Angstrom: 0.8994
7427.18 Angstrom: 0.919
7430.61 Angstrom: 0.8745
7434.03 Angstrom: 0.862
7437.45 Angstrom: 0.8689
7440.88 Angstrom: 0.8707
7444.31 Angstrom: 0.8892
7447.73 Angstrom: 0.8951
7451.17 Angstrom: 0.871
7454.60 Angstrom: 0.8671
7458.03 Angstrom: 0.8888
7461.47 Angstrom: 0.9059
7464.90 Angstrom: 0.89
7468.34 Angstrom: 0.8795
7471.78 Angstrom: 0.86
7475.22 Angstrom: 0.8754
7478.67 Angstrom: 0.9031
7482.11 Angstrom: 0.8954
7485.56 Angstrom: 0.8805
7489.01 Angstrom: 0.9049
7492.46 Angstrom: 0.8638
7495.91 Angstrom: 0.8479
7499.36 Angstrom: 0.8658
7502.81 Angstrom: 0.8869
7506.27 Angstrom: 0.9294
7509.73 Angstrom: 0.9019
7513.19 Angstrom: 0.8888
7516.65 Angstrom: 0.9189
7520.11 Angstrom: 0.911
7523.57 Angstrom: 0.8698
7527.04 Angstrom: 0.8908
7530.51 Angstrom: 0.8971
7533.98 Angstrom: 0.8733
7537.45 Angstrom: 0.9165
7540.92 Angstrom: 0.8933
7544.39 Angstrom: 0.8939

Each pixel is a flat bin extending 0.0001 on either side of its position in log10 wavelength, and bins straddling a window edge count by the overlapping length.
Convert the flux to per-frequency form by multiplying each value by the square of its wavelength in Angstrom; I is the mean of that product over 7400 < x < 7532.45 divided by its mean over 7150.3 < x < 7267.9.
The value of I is 1.19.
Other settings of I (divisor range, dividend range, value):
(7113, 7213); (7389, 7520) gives 1.23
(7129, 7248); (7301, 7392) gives 1.12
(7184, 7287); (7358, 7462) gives 1.14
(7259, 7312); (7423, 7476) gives 1.10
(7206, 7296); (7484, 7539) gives 1.17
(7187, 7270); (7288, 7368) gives 1.09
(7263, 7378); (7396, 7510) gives 1.09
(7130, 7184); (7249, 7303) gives 1.09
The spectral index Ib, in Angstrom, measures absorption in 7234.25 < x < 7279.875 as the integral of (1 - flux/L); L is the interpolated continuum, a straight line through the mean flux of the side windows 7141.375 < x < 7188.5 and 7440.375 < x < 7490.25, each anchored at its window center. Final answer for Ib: 0.2 Angstrom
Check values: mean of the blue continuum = 0.783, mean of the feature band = 0.811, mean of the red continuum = 0.885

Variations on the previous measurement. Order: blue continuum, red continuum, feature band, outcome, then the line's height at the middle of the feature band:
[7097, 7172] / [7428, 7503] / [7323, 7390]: 0.3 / 0.848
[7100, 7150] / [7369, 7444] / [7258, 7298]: 0.9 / 0.839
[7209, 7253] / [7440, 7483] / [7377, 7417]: -0.8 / 0.866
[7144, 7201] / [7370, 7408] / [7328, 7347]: 0.3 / 0.858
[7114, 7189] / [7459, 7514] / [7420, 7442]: -0.2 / 0.869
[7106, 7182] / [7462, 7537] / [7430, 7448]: -0.1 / 0.87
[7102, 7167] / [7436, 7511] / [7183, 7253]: 0.3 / 0.808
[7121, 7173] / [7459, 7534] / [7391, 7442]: -1.6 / 0.862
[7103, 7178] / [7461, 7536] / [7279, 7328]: -1.3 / 0.831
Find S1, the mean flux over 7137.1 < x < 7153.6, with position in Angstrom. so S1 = 0.761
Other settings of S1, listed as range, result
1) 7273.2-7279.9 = 0.798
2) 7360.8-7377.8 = 0.864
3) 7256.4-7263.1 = 0.793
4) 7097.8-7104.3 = 0.823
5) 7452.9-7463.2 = 0.888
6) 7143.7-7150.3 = 0.771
